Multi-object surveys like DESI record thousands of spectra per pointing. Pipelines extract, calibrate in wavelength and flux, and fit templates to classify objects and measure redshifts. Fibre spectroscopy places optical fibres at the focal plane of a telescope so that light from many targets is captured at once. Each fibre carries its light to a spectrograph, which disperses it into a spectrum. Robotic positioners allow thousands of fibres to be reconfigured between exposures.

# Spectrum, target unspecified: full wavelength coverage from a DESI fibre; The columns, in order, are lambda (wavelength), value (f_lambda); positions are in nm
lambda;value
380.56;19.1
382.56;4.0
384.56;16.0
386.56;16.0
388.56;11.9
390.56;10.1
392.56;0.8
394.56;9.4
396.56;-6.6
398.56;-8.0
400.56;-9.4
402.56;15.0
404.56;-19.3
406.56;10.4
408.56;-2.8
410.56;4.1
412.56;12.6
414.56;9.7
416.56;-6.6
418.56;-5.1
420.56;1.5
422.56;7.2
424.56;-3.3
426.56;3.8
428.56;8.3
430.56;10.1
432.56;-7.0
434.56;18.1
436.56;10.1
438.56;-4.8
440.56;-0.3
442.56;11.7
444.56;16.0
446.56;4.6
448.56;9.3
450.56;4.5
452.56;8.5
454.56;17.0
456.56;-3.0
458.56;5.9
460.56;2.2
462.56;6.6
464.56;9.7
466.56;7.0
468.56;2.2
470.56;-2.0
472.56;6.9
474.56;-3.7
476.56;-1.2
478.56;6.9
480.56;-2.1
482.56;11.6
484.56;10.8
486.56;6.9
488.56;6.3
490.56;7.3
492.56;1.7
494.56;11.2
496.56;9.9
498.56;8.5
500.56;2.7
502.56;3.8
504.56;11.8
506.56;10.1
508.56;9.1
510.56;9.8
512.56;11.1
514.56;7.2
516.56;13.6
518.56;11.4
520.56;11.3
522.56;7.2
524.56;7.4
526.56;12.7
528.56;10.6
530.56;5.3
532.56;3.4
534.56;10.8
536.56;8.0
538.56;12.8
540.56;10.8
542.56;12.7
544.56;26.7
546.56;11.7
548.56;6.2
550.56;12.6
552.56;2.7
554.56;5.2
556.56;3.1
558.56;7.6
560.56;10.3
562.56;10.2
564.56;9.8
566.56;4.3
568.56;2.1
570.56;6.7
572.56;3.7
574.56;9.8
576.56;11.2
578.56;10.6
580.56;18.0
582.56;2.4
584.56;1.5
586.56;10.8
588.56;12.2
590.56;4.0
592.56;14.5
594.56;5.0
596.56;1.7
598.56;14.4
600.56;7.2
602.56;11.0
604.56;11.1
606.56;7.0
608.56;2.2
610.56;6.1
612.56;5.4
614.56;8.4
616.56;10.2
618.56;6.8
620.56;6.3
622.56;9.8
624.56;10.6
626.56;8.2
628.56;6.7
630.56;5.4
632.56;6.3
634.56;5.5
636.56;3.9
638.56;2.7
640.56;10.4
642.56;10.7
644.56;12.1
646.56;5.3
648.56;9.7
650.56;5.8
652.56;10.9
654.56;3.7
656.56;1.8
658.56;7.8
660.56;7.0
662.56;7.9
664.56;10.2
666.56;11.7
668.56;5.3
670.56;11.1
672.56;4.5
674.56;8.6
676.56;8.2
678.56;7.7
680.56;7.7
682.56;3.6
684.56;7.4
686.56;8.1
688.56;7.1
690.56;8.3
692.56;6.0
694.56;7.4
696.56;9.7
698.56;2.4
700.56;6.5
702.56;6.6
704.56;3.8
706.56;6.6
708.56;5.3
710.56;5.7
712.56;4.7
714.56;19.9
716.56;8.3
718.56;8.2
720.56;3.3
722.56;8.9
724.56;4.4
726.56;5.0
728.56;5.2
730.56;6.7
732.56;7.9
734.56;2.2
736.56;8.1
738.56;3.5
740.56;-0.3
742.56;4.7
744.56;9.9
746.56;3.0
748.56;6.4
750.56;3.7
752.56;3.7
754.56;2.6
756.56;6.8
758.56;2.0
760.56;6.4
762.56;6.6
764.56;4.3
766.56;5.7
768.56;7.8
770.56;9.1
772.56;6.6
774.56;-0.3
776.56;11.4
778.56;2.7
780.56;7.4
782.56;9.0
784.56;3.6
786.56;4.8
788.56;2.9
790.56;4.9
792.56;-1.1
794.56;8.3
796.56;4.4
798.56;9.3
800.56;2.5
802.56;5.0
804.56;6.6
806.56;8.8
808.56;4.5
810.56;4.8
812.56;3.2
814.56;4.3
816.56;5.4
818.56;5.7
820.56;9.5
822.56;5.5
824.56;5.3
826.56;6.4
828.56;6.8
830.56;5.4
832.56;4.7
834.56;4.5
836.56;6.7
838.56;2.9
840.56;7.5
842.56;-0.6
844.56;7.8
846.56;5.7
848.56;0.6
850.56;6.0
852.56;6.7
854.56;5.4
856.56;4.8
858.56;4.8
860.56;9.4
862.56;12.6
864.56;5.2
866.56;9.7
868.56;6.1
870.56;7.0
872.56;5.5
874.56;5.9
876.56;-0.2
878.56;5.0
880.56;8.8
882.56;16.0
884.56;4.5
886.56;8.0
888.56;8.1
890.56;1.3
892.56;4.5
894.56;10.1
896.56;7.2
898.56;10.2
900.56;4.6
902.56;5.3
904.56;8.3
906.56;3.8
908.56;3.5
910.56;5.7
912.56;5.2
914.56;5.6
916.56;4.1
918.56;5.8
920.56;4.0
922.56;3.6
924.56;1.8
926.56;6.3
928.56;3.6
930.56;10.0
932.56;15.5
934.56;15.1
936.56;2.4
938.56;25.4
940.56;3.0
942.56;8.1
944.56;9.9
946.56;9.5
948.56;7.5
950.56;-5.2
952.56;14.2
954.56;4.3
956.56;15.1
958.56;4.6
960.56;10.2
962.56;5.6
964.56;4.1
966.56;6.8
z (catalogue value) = 0.09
